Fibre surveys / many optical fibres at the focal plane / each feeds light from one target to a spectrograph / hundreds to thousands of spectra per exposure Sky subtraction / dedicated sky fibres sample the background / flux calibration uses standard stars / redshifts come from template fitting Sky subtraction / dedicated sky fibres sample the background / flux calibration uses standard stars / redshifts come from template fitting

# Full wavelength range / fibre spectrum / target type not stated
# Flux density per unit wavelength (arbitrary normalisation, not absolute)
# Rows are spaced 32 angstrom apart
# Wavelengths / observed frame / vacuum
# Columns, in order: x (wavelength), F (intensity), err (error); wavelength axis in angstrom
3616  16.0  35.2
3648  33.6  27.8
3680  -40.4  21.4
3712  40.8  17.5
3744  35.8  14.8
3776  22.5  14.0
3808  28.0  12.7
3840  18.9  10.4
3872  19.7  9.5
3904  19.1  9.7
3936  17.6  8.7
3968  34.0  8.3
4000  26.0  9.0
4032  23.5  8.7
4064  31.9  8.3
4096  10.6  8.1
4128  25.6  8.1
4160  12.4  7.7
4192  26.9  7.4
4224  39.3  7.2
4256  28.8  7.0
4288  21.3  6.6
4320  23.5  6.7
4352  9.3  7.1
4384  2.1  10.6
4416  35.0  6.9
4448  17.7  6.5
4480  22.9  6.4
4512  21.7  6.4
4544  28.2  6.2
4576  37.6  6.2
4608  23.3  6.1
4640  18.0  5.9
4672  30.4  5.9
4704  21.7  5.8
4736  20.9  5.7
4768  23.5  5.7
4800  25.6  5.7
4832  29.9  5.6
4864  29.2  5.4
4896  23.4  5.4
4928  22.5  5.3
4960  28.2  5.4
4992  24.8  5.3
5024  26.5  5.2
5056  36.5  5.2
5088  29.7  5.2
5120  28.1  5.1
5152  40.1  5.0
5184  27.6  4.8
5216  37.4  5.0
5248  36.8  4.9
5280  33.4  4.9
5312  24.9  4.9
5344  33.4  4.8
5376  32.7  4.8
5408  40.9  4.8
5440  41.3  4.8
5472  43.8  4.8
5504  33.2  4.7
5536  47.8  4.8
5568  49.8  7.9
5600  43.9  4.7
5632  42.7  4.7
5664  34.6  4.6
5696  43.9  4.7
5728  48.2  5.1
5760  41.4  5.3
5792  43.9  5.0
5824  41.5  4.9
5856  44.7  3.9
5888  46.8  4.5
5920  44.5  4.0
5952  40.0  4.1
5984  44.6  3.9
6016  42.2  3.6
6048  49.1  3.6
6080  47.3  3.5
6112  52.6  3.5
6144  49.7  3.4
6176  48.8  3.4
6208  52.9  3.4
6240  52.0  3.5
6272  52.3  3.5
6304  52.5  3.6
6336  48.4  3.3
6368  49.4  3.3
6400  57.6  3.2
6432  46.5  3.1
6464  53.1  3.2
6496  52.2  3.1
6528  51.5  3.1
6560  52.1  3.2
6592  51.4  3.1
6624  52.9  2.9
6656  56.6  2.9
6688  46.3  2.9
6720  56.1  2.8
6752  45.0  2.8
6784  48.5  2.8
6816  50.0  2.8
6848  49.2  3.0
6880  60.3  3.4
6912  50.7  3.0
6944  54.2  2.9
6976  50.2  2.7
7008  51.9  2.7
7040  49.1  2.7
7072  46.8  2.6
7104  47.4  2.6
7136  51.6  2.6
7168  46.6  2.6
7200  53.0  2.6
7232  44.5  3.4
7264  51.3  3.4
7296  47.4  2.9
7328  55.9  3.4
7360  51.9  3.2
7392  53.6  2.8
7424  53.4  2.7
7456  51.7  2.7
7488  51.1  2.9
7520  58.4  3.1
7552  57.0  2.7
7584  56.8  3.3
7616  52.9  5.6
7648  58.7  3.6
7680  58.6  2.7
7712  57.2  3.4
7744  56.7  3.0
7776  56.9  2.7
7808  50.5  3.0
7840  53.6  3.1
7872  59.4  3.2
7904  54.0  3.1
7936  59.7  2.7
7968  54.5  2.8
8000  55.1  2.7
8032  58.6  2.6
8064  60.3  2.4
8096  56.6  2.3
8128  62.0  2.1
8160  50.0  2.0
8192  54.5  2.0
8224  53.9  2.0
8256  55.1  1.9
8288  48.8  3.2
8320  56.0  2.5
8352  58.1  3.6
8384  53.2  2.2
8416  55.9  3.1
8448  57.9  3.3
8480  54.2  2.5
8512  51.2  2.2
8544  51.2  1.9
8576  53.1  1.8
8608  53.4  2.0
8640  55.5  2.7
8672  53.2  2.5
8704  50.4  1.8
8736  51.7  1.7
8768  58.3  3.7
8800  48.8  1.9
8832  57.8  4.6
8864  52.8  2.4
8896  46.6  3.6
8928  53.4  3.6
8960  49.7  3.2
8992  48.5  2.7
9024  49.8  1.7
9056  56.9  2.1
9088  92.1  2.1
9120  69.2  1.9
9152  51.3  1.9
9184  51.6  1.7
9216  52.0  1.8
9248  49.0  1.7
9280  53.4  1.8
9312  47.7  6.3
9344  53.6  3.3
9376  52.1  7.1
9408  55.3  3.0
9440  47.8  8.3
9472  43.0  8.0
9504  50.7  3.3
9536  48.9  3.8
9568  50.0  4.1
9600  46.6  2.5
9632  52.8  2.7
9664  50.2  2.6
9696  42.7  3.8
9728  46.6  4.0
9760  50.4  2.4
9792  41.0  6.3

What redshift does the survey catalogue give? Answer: 0.384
